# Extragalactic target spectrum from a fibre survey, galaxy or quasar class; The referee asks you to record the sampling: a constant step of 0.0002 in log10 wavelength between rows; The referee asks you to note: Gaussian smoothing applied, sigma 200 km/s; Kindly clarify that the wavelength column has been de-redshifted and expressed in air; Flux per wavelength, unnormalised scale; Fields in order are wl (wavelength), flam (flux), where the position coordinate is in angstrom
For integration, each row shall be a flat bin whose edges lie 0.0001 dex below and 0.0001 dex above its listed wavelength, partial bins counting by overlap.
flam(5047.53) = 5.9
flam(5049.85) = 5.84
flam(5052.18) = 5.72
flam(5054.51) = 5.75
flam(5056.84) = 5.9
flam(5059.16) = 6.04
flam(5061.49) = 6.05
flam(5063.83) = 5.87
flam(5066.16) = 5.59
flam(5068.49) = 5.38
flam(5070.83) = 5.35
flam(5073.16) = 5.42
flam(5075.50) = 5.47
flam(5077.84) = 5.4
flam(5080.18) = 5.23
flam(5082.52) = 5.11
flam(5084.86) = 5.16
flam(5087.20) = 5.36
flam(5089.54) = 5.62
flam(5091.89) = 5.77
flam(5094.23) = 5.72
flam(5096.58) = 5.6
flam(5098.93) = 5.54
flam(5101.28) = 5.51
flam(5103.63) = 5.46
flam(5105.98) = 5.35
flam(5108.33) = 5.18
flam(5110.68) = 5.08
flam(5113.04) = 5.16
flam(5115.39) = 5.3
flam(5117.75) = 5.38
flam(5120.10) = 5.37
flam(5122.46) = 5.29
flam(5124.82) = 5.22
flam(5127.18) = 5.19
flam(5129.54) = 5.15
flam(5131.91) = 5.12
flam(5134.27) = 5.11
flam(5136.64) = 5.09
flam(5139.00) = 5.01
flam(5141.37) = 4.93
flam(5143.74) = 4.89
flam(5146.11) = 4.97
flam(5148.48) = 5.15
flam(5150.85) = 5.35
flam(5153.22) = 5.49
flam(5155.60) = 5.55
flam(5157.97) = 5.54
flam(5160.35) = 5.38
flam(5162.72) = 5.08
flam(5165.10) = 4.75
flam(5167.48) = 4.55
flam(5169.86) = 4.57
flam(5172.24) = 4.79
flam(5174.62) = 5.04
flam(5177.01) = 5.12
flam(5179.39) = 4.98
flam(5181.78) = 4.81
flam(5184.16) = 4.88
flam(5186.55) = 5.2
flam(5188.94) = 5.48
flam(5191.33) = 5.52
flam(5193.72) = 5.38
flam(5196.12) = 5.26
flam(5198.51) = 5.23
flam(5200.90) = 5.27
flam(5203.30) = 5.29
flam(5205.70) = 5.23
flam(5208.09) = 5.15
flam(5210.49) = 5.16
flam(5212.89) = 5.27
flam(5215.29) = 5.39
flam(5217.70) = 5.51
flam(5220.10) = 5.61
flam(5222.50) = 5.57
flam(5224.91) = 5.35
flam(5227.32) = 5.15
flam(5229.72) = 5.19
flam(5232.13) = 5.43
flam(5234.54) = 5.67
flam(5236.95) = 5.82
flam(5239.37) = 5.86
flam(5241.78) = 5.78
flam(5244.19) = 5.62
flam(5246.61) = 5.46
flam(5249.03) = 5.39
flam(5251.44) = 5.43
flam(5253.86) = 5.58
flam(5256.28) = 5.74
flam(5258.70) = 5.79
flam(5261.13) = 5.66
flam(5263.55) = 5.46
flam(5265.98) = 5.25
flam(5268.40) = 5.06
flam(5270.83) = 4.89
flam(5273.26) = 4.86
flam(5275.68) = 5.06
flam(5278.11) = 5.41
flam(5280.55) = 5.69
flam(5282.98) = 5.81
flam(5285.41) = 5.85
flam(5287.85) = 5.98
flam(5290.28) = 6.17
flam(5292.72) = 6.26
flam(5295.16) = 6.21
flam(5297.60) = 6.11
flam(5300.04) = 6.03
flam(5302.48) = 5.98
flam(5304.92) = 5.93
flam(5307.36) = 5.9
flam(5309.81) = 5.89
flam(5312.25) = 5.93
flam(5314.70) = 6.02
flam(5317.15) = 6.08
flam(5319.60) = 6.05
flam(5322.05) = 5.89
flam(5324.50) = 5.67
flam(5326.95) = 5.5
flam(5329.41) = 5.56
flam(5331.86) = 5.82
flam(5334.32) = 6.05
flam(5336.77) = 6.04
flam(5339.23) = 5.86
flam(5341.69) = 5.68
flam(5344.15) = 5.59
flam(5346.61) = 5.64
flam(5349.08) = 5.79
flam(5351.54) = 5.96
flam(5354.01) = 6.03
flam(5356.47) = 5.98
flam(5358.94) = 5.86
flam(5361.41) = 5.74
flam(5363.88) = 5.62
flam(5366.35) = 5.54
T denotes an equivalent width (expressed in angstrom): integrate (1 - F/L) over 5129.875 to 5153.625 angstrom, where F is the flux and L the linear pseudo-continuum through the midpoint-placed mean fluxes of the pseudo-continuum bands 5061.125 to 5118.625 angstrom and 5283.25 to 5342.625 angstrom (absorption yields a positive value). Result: 1.9 angstrom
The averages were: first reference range 5.43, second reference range 5.94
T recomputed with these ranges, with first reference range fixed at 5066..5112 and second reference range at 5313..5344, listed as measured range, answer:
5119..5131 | 0.5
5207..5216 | 0.6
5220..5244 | 0.5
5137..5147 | 1.0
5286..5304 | -1.0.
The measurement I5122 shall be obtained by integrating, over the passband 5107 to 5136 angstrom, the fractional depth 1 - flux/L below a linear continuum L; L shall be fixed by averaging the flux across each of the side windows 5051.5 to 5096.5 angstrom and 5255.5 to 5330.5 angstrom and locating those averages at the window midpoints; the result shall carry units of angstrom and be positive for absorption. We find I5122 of 2.1 angstrom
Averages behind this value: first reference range 5.57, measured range 5.21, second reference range 5.73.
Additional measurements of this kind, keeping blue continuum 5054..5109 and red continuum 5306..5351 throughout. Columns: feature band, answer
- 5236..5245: -0.1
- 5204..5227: 1.4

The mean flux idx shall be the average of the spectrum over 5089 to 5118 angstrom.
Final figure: 5.43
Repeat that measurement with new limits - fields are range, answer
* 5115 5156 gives 5.19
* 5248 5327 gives 5.72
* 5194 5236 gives 5.34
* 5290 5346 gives 5.92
